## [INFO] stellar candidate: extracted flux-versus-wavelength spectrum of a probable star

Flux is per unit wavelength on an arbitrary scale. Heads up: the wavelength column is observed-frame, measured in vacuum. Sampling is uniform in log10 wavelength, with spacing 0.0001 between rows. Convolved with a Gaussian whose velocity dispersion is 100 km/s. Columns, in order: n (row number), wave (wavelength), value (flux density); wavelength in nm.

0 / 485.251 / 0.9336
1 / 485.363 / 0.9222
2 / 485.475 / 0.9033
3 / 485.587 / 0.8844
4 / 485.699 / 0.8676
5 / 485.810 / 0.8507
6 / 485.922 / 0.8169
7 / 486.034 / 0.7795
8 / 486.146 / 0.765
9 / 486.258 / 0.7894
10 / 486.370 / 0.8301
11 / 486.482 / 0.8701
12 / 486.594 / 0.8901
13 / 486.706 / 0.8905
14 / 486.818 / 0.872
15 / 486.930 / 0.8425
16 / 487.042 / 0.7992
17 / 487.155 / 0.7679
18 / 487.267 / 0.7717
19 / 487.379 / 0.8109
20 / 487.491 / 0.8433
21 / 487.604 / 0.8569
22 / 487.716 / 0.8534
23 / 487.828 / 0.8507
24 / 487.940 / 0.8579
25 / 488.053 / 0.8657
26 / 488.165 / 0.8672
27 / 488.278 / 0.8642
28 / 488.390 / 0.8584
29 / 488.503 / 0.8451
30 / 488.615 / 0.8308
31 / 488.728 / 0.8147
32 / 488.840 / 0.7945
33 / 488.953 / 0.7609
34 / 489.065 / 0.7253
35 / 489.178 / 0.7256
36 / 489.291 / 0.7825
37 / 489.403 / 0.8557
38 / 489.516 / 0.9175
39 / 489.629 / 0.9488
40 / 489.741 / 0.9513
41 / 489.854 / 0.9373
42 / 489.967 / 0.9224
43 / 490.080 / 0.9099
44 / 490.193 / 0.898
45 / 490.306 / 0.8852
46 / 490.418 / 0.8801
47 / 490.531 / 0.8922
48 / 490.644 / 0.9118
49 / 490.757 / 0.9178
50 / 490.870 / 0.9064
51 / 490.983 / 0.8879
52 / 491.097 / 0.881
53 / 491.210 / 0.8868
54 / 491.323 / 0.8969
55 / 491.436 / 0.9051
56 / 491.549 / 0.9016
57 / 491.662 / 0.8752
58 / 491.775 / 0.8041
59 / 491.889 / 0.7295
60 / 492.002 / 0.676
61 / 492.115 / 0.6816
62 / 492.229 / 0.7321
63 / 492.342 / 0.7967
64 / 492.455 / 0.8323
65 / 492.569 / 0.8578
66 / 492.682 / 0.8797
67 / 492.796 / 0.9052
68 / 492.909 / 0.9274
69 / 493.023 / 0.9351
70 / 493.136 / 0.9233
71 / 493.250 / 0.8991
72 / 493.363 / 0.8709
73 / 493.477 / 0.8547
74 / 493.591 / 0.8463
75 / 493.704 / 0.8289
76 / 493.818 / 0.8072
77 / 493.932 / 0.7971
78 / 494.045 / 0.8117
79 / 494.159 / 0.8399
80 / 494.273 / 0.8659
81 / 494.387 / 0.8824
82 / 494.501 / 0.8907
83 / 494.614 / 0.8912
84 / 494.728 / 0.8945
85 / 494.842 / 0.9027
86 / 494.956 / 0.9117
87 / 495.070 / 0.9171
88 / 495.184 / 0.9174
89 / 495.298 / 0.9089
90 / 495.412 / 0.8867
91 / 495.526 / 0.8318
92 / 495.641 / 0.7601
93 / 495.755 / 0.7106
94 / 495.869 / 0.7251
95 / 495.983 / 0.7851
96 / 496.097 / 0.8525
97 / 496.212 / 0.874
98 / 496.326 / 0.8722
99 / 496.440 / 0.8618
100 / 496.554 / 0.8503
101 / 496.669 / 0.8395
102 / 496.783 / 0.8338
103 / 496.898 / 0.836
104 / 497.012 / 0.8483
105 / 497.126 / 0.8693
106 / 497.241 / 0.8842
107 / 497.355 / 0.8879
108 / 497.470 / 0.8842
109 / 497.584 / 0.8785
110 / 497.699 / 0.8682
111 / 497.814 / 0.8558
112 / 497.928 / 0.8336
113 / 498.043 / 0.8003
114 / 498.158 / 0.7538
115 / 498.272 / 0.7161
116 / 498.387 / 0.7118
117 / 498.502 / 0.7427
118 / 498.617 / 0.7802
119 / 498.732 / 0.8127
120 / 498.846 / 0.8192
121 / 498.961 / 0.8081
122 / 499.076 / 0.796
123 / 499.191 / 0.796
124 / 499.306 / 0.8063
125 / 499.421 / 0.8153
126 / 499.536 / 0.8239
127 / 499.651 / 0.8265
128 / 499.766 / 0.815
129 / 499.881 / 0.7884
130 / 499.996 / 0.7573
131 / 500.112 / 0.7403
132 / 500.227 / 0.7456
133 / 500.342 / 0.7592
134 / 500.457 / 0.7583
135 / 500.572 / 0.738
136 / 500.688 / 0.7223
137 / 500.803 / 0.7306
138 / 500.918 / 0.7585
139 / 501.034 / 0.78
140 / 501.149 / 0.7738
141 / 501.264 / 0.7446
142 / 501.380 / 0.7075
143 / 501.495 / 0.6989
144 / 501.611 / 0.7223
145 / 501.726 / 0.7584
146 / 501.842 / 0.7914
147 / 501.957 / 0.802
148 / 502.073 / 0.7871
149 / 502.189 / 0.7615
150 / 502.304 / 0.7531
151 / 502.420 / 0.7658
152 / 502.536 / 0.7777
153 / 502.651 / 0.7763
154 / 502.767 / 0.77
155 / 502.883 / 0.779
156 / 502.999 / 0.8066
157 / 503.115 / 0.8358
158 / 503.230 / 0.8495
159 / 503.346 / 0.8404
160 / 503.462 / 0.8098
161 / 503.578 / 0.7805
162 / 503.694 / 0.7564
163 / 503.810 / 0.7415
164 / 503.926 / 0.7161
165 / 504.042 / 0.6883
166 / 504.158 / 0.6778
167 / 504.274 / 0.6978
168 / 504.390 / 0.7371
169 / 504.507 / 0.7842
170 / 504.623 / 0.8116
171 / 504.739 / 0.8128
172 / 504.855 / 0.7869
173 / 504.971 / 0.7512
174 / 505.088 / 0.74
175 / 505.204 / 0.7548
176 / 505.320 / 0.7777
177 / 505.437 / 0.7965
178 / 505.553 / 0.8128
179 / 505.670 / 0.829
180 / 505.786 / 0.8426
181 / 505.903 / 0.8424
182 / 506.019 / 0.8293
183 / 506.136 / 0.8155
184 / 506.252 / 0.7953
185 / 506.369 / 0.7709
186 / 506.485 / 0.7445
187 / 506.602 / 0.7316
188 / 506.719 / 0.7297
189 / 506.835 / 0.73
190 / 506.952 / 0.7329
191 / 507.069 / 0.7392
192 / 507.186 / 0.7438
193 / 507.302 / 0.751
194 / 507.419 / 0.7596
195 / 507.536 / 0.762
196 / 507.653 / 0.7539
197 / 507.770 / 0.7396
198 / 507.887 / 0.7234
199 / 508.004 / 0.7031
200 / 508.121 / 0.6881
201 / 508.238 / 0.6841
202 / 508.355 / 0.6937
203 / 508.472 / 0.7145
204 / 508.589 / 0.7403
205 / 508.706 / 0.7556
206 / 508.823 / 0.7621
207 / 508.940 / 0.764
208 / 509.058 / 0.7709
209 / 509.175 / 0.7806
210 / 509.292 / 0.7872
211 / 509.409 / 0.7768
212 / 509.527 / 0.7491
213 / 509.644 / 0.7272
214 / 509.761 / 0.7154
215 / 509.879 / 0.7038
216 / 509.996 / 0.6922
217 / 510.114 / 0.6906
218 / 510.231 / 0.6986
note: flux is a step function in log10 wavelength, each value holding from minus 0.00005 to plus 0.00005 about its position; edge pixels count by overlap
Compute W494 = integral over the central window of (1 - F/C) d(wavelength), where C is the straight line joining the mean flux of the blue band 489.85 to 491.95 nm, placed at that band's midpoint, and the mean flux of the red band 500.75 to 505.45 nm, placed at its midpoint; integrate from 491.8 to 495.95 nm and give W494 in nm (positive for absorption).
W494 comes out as 0.062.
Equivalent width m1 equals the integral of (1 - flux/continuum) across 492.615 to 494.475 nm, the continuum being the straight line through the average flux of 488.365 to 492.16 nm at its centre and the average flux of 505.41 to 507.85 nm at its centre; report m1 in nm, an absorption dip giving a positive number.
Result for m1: -0.07 nm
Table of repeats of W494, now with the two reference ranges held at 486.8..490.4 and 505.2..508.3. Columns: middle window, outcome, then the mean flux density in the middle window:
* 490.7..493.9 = -0.084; 0.851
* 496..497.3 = -0.073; 0.855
